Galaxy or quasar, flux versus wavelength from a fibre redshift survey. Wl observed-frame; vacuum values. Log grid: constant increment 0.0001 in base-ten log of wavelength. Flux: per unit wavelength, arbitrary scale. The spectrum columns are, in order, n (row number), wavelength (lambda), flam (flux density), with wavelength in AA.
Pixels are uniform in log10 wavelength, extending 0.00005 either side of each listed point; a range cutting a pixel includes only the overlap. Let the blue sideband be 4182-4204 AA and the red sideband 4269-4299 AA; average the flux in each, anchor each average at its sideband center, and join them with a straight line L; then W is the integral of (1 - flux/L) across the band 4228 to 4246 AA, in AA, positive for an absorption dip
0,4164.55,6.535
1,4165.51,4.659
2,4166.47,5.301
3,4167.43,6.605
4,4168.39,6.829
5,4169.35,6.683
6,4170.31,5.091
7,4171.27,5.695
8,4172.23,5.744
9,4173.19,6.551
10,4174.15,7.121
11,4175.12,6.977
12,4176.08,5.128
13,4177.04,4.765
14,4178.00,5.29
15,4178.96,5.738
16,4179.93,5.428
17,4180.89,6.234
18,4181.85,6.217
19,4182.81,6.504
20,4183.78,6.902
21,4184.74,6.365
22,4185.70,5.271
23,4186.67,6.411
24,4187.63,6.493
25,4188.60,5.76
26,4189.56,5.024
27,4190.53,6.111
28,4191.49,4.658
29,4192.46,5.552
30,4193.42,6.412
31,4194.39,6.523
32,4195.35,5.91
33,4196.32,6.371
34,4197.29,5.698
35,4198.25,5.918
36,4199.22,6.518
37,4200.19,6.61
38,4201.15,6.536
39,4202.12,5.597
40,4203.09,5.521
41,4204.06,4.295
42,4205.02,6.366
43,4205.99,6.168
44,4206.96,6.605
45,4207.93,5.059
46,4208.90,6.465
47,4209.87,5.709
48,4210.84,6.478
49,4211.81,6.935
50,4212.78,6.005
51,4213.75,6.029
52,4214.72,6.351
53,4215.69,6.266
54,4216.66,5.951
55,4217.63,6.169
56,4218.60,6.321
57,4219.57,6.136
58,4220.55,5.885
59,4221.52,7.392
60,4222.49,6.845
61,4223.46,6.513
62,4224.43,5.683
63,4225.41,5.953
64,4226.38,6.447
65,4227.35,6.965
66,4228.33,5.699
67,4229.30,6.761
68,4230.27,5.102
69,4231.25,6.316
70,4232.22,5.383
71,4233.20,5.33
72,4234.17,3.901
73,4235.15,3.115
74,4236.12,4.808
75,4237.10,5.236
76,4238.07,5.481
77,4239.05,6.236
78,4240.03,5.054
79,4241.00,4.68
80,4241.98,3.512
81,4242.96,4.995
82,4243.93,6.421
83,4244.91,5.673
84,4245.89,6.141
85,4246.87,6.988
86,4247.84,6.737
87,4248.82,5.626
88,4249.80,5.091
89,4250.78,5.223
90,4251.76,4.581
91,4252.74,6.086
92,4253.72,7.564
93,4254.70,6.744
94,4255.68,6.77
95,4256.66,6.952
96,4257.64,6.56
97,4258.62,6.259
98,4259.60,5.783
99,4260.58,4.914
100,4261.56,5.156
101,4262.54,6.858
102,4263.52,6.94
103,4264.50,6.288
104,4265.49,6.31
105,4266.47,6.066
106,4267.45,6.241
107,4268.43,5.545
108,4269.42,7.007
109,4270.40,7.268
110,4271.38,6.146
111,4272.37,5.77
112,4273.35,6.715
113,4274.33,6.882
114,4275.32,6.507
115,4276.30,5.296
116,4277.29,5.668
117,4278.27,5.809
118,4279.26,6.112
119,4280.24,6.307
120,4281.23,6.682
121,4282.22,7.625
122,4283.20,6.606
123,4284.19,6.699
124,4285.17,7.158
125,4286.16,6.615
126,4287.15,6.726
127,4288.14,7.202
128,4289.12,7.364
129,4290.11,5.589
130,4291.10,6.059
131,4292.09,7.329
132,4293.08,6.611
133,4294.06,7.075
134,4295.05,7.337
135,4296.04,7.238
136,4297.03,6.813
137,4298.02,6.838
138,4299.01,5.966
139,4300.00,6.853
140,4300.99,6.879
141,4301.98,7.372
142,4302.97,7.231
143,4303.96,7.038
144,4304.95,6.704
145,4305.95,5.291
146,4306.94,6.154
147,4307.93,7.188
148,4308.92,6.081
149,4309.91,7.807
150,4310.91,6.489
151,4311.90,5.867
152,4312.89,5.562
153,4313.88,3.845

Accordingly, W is 3.1 AA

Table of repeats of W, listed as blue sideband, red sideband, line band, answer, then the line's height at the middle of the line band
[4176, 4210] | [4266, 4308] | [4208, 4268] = 2.89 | 6.23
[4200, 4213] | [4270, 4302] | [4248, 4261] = 0.71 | 6.38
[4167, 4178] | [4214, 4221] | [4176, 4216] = 0.96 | 6.11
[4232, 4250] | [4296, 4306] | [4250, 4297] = -2.57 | 6.1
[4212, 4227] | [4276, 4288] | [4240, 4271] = 1.85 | 6.4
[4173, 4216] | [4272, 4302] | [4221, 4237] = 1.25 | 6.24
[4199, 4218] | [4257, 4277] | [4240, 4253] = 1.44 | 6.17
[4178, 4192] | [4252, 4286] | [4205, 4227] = -0.60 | 6.08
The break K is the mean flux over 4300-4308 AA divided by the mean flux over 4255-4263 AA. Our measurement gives 1.09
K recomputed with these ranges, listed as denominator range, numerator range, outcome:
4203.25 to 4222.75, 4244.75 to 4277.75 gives 1.01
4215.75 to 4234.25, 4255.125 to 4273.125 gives 1.03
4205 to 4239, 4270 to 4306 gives 1.12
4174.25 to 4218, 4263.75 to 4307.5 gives 1.10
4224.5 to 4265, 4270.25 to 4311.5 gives 1.15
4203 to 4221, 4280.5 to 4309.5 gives 1.12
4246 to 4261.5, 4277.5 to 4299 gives 1.10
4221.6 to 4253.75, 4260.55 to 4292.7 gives 1.14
